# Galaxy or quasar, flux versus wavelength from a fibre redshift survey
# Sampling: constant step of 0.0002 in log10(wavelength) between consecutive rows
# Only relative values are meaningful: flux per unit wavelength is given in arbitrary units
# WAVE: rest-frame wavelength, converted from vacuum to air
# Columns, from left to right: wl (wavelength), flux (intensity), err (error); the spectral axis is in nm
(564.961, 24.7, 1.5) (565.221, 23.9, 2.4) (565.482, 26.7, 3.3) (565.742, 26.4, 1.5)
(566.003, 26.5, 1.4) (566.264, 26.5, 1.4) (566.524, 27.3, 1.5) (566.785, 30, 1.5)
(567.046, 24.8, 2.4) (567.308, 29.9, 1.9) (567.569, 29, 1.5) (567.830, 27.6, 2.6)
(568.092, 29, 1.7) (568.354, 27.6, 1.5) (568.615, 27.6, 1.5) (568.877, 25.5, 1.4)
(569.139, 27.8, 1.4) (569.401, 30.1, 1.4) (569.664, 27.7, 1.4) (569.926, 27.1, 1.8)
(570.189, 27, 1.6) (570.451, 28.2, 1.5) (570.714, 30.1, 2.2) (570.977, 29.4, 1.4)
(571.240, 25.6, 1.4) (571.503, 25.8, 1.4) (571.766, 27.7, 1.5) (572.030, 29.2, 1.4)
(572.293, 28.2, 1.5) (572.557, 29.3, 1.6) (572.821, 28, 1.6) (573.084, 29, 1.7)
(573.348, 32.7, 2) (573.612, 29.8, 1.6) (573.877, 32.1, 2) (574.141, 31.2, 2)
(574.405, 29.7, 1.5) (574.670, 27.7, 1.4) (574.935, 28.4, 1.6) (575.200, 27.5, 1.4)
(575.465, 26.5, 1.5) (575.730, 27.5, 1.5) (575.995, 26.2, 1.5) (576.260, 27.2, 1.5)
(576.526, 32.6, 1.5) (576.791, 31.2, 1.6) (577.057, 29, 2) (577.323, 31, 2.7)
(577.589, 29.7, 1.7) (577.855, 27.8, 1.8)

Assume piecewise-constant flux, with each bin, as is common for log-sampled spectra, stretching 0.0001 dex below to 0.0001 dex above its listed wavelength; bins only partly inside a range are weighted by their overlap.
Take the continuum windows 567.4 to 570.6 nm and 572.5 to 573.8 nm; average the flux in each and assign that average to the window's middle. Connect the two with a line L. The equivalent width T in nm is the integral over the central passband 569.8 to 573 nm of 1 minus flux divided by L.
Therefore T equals 0.12 nm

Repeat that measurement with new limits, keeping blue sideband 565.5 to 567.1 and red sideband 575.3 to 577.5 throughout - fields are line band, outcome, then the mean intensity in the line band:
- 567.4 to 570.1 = -0.04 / 27.9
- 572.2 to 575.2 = -0.12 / 29.6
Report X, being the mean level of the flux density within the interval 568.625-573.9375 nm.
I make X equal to 28.4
